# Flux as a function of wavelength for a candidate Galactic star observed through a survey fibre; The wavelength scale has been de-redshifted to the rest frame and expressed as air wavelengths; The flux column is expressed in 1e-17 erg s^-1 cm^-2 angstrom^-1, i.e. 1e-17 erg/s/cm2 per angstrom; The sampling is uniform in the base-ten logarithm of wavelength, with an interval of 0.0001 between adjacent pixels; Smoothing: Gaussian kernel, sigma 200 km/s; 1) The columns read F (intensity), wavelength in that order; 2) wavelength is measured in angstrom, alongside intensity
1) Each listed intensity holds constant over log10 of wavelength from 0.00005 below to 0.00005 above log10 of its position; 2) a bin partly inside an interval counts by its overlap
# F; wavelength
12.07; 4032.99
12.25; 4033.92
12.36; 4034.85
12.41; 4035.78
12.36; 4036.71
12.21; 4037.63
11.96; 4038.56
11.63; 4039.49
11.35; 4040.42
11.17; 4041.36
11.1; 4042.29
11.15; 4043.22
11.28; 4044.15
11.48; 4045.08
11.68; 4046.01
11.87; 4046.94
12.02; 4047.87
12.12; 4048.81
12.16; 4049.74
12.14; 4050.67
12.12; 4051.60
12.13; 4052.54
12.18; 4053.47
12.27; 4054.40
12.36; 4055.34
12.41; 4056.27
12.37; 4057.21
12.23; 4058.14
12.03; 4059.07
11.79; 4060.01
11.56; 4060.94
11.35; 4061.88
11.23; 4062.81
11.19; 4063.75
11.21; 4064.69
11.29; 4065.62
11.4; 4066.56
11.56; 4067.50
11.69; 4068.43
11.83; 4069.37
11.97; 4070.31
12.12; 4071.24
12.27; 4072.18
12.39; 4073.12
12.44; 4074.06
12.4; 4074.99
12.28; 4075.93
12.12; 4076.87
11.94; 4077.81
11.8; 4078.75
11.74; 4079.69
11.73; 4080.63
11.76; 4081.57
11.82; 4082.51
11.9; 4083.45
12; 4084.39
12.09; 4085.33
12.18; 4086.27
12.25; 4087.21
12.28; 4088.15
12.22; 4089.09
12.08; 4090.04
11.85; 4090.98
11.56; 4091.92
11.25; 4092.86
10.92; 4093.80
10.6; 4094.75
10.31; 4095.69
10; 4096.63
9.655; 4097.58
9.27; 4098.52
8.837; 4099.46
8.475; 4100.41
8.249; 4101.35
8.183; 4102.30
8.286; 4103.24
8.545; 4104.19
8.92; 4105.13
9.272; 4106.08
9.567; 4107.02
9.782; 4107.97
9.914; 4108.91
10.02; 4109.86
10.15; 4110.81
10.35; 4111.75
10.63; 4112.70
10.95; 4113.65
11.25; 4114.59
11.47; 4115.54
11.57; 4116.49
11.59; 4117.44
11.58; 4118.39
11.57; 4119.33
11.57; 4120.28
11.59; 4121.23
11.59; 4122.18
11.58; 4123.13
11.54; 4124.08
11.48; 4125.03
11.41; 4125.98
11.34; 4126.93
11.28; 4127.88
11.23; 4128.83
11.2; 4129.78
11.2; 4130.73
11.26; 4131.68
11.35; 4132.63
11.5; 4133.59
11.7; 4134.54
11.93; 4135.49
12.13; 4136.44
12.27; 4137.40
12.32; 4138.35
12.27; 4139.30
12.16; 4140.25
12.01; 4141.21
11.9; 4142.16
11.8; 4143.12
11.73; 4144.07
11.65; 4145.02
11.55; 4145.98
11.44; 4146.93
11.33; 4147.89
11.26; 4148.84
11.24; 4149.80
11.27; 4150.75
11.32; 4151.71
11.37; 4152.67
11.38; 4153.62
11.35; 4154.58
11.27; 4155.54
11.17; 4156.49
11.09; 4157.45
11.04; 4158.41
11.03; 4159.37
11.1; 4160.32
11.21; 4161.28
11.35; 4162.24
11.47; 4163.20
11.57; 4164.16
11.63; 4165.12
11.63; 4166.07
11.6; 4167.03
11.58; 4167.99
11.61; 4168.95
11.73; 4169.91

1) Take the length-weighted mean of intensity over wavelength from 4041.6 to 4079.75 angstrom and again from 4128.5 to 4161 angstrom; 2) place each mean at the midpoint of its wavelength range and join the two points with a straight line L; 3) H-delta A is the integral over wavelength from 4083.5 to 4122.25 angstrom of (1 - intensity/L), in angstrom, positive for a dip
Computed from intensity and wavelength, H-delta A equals 3.6 angstrom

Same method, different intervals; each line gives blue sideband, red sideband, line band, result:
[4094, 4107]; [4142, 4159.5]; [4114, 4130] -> -2.14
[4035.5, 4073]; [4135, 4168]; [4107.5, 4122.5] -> 0.88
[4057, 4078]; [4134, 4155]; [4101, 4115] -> 2.57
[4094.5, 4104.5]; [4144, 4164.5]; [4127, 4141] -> -1.59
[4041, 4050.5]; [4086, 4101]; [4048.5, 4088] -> -2.47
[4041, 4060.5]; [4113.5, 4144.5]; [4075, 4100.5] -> 0.92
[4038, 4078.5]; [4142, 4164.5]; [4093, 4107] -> 2.80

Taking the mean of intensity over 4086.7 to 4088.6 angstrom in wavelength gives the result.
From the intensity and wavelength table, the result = 12.3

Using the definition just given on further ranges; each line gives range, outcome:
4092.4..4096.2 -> 10.8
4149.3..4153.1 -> 11.3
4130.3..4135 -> 11.4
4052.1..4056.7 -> 12.3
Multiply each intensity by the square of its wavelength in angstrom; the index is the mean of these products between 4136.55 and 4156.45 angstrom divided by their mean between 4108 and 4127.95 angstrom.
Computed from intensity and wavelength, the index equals 1.06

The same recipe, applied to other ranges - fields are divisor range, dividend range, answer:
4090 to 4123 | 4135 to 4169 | 1.14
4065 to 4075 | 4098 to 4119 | 0.84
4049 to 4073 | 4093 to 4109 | 0.80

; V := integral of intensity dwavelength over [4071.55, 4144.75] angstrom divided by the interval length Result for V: 11.2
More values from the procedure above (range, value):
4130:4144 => 11.8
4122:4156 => 11.6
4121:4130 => 11.4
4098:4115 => 9.48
